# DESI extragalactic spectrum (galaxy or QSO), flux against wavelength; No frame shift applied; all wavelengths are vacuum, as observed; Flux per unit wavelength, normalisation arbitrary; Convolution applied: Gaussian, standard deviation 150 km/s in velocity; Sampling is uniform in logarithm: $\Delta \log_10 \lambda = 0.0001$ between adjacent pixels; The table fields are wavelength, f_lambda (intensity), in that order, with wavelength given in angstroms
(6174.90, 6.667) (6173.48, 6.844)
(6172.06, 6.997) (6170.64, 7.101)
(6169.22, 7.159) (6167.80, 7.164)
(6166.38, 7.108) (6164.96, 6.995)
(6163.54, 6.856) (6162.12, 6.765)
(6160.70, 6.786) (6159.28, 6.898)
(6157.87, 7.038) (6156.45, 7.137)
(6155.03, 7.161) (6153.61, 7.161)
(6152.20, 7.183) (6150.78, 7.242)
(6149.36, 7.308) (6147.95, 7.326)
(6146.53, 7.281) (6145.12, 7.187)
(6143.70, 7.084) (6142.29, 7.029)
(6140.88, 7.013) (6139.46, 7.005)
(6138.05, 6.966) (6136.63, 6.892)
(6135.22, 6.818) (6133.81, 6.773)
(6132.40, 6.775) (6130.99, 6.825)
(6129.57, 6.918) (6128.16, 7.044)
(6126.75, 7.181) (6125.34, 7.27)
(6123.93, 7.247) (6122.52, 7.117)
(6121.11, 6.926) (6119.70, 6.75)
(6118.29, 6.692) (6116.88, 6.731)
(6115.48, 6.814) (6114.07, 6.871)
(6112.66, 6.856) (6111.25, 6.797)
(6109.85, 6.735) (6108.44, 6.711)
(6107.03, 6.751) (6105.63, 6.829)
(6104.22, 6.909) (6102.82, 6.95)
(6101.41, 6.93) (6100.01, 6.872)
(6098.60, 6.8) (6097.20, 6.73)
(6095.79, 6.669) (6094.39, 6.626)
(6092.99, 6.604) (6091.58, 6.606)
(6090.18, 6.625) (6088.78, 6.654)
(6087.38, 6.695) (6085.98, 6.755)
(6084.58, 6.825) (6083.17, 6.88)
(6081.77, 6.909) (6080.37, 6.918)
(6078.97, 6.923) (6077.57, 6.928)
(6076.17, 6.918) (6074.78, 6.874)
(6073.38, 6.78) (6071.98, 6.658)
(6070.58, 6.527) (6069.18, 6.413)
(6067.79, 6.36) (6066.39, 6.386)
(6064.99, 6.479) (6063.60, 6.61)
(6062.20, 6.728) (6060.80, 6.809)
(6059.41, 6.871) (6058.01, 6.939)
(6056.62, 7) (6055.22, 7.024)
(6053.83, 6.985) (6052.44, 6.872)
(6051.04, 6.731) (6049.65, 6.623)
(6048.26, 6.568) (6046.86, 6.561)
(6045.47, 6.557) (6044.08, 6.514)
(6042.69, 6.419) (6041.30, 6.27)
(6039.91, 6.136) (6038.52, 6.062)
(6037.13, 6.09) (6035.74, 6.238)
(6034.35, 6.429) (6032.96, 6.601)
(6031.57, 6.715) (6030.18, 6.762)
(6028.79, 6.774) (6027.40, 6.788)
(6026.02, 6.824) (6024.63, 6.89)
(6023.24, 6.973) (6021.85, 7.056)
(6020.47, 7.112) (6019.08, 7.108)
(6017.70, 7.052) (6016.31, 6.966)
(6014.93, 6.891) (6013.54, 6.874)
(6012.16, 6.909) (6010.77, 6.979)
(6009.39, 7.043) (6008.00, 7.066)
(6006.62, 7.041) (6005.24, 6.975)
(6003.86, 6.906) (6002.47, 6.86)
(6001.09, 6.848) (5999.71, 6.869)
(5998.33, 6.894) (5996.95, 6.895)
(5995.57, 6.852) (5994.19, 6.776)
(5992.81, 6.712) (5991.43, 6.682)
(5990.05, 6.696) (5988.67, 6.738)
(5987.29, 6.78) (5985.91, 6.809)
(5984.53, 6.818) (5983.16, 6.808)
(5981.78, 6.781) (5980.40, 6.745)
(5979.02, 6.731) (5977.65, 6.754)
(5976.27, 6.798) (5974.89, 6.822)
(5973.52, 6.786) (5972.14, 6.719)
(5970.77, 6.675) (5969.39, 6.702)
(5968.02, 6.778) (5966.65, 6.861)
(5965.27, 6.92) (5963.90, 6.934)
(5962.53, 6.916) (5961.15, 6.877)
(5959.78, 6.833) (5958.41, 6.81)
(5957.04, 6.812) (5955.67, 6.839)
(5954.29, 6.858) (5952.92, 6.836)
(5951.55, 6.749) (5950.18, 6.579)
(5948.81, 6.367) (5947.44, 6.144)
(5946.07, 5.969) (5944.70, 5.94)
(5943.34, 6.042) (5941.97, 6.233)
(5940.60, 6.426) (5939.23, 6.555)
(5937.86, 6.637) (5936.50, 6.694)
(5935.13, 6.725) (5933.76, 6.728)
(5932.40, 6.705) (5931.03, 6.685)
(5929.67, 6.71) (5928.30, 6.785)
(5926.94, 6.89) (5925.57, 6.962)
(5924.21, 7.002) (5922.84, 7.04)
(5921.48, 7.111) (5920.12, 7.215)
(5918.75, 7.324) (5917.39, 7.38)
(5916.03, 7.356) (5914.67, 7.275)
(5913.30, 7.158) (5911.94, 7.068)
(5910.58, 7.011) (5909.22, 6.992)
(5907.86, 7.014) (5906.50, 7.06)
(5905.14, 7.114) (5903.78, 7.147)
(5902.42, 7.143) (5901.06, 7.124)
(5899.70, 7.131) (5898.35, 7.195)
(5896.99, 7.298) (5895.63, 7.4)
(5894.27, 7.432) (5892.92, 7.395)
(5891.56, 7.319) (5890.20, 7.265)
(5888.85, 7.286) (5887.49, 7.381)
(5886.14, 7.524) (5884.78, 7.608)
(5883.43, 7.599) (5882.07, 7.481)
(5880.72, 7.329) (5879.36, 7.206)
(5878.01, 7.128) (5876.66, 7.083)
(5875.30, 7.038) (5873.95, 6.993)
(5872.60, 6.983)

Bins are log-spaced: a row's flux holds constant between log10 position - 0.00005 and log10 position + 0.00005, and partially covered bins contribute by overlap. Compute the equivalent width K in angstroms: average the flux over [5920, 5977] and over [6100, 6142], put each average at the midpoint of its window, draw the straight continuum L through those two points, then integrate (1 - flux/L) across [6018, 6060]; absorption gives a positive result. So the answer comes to 0.7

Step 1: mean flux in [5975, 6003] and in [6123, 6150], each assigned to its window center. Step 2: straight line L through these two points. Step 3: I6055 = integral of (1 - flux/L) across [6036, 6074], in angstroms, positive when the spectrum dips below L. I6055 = 1.8 angstroms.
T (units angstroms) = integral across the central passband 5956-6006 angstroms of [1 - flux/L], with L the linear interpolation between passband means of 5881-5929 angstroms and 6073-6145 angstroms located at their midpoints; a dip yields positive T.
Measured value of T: 1.9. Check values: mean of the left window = 7.21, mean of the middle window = 6.81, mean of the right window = 6.86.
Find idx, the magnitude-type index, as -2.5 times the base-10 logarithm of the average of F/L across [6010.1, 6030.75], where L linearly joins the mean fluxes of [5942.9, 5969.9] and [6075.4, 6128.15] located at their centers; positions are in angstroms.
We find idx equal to -0.032 mag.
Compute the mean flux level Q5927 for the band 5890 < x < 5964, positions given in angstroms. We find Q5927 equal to 6.89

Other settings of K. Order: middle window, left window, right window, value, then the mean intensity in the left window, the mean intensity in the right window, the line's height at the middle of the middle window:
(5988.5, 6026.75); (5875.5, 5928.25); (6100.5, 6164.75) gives 1.0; 7.21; 6.97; 7.1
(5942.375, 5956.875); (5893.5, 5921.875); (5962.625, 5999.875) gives 1.1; 7.19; 6.79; 6.96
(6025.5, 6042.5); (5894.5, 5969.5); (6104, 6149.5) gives 1.1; 6.86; 6.95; 6.91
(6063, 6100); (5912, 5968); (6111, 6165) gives 1.2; 6.77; 6.99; 6.93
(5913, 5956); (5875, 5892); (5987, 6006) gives 2.2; 7.33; 6.82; 7.1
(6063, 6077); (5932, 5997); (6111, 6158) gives 0.6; 6.68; 7.01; 6.89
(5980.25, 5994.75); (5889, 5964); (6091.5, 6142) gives 0.3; 6.9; 6.87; 6.89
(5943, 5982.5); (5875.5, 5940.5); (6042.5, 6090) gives 1.7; 7.11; 6.73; 6.98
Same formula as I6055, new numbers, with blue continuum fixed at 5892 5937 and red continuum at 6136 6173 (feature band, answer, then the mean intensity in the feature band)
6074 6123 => 1.8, 6.8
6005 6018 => 0.2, 6.98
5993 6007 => 0.4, 6.88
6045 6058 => 0.5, 6.78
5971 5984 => 0.6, 6.77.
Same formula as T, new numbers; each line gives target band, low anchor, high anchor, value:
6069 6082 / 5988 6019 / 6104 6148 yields 0.23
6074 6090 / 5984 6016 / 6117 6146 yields 0.22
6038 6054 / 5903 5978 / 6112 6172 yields 0.92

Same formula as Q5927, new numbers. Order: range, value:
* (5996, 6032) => 6.93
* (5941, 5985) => 6.67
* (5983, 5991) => 6.77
